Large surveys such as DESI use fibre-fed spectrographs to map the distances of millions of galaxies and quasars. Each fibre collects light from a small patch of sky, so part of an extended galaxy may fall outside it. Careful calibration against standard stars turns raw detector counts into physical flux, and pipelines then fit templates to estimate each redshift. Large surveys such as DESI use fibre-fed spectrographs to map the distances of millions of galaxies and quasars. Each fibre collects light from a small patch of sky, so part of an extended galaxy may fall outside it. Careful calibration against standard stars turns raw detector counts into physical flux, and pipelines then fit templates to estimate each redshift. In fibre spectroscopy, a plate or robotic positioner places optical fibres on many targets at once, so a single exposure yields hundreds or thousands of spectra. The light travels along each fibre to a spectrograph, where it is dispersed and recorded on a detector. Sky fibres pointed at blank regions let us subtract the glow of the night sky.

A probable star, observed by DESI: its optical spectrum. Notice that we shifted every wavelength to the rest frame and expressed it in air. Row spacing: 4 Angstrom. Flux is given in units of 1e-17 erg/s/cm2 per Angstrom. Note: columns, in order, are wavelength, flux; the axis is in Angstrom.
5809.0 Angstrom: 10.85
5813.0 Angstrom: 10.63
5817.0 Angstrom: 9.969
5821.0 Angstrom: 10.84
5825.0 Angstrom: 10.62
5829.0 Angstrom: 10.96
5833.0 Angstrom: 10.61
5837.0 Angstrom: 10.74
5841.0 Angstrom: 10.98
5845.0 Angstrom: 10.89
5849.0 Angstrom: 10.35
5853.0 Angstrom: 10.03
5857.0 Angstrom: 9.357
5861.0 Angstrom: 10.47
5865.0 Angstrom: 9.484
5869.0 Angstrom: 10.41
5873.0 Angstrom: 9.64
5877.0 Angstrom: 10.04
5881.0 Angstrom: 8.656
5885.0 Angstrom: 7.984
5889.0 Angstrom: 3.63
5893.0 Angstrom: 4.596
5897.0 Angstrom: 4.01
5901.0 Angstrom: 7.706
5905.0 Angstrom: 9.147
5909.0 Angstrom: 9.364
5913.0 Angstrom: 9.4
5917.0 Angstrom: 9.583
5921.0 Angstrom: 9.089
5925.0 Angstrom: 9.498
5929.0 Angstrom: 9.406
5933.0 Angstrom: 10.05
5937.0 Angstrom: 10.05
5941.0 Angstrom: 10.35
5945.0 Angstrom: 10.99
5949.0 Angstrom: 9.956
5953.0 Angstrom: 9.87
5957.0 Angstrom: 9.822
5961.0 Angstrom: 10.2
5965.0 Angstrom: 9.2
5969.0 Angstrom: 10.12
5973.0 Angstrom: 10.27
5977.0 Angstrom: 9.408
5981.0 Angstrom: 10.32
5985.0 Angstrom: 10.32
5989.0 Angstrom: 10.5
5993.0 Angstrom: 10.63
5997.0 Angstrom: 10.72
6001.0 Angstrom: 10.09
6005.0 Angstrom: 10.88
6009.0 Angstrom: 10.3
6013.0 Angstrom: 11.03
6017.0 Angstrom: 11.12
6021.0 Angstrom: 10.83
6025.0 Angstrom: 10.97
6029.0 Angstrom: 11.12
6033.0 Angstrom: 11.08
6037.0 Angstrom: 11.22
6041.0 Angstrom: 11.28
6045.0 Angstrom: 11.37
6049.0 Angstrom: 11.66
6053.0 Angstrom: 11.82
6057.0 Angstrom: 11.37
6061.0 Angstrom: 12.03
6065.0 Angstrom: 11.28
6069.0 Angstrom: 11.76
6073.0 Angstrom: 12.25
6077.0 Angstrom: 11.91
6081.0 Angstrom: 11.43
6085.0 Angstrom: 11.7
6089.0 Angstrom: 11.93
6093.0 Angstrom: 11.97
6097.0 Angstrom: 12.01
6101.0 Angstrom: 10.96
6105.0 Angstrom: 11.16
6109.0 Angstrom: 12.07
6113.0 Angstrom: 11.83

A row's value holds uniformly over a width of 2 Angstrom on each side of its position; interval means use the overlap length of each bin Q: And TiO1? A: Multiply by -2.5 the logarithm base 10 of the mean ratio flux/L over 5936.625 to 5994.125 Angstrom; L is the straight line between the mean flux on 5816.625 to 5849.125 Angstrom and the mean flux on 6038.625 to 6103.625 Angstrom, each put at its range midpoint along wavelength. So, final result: 0.11 mag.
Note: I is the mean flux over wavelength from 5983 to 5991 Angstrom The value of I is 10.4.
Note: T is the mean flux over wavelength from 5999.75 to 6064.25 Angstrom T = 11.2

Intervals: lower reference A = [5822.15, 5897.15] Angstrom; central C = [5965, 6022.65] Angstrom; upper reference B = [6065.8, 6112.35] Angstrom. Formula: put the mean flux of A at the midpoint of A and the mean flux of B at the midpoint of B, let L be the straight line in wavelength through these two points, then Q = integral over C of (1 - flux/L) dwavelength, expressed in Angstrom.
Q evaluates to 1.6 Angstrom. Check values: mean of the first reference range 9.27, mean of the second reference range 11.7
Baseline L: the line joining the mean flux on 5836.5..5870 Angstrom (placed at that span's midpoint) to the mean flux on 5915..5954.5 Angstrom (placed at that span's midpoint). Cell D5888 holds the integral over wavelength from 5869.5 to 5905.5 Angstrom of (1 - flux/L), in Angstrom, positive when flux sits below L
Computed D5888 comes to 10.0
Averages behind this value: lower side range 10.3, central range 7.32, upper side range 9.88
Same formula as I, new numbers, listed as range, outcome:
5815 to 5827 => 10.5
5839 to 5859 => 10.3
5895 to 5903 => 5.86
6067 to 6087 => 11.8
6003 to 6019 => 10.8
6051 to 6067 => 11.6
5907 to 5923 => 9.36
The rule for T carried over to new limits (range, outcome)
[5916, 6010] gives 10.1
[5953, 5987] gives 9.95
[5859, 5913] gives 8.14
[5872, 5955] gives 8.7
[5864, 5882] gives 9.71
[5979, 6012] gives 10.5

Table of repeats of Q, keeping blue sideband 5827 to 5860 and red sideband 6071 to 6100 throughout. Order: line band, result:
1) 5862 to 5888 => 3.6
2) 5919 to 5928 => 1.3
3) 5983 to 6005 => 1.6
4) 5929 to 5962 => 2.8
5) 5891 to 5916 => 7.8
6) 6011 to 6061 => 1.3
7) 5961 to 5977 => 1.9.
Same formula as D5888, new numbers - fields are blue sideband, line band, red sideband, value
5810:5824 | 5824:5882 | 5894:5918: -4.5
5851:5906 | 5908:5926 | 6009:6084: -0.9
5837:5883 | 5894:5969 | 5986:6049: 8.4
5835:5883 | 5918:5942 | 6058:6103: 2.1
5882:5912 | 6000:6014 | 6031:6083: -0.7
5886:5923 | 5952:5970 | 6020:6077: -1.7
